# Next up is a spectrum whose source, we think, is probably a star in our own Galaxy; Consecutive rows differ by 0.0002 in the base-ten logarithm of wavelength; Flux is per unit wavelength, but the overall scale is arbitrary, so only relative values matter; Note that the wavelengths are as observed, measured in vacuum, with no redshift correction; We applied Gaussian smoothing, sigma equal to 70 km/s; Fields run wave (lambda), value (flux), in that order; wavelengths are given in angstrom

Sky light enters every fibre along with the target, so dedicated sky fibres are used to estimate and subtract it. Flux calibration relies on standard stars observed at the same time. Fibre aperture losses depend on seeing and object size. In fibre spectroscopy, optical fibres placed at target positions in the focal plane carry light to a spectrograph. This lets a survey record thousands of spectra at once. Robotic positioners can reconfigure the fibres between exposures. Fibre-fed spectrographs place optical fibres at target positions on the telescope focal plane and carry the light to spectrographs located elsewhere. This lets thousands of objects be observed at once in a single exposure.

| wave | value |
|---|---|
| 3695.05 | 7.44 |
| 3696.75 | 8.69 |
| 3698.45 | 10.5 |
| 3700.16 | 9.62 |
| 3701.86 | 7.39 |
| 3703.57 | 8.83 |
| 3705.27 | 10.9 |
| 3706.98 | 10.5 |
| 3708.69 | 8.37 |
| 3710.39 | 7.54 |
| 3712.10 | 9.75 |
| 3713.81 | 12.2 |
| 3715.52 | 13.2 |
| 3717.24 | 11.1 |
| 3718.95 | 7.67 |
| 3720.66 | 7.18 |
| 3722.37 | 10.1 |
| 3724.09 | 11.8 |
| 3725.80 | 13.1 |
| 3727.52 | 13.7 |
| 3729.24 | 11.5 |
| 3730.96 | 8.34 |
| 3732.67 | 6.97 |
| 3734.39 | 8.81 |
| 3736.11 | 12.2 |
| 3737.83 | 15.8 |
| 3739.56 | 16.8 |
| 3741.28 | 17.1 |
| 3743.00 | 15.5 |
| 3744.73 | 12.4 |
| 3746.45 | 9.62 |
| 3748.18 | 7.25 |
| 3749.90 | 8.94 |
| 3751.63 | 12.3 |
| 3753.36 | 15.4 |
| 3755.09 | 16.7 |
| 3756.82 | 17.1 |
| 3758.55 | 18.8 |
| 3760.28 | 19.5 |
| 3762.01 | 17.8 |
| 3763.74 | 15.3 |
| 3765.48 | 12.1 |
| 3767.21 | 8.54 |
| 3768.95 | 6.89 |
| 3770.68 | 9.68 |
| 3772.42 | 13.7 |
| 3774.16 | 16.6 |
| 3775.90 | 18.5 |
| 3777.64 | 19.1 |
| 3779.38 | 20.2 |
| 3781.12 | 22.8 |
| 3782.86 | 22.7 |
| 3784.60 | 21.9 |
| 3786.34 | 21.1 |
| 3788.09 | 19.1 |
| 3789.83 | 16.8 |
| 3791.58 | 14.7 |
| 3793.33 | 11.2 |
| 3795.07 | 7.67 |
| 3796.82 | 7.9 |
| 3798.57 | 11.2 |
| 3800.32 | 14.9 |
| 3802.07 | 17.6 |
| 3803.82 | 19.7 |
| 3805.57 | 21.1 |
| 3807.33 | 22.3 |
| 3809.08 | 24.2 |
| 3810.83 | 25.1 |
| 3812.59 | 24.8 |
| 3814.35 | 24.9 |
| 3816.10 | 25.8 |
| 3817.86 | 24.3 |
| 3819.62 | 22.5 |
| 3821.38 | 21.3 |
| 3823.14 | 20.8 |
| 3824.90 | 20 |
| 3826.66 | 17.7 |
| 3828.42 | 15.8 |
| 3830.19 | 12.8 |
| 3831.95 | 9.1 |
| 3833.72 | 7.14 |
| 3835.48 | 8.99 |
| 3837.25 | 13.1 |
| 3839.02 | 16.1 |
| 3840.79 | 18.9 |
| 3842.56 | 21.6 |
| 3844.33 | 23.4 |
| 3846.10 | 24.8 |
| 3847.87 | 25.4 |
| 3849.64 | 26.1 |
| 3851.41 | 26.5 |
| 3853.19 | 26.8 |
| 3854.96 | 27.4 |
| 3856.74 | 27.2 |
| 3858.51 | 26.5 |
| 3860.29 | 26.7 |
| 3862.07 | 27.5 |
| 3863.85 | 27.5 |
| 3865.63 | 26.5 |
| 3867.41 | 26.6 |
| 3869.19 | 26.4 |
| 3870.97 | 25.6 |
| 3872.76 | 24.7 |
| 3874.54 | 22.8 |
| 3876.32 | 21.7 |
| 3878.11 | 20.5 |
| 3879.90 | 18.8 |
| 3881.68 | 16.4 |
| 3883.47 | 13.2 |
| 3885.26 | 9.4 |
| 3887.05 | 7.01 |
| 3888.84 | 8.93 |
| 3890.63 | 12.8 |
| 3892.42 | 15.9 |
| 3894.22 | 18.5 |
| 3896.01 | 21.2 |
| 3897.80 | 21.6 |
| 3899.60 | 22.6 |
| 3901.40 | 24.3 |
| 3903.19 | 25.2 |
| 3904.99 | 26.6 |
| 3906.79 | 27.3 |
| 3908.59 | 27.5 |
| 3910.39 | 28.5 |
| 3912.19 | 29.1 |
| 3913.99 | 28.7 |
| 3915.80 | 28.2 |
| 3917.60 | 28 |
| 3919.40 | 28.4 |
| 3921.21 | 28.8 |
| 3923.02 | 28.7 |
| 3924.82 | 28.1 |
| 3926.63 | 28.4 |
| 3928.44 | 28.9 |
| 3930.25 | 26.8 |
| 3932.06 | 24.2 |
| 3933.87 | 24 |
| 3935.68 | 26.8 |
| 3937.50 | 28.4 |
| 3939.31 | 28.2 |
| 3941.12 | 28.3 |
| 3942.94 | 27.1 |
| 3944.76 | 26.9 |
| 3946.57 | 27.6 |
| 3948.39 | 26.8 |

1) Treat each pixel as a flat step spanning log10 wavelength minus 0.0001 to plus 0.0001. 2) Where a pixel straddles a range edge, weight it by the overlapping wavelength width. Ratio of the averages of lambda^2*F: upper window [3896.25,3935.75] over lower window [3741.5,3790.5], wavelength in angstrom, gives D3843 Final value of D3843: 1.85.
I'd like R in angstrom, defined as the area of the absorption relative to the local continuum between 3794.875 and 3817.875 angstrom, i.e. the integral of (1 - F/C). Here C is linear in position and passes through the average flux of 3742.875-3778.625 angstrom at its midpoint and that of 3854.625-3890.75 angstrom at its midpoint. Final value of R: -3.5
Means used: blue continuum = 13.9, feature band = 19.6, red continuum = 21.2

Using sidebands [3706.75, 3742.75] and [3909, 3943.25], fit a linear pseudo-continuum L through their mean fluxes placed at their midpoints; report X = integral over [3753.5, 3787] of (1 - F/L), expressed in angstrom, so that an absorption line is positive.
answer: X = -3.88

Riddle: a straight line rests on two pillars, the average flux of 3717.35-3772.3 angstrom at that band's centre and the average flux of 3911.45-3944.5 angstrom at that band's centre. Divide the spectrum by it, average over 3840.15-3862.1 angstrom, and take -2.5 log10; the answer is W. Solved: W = -0.19 mag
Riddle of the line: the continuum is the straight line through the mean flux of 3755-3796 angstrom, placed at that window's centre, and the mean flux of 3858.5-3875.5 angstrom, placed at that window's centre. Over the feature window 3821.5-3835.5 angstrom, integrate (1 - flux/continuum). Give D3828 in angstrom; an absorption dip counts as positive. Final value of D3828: 4.5 angstrom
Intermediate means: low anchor 16.2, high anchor 26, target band 14.7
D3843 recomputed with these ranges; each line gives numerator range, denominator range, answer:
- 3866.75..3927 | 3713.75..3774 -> 1.96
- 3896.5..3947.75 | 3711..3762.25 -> 2.37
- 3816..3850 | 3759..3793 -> 1.15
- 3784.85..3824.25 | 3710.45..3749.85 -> 1.76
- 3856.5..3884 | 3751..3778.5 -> 1.68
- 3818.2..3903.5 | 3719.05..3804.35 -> 1.51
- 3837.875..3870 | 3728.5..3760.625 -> 2.02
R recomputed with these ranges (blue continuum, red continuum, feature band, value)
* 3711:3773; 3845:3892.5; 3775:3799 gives -2.0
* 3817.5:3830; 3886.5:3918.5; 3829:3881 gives -2.5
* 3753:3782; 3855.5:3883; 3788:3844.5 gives 6.4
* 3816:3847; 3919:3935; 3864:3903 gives 5.5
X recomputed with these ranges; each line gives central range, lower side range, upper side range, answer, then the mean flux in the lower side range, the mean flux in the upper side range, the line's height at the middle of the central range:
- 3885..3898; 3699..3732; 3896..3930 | 5.7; 10.1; 27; 25.2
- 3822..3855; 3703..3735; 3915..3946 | 2.0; 10.1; 27.5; 20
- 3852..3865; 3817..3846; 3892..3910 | -4.9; 17.3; 23.4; 19.7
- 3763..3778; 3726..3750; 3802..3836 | 1.8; 11.9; 19.4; 14.9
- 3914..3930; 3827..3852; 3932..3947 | -1.9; 17.7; 27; 25.4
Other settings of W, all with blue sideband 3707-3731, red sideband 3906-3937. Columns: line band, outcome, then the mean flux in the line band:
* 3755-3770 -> -0.04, 14.6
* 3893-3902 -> 0.20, 21.3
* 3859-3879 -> -0.09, 25.2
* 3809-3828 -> -0.20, 22.6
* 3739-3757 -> -0.04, 13.4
